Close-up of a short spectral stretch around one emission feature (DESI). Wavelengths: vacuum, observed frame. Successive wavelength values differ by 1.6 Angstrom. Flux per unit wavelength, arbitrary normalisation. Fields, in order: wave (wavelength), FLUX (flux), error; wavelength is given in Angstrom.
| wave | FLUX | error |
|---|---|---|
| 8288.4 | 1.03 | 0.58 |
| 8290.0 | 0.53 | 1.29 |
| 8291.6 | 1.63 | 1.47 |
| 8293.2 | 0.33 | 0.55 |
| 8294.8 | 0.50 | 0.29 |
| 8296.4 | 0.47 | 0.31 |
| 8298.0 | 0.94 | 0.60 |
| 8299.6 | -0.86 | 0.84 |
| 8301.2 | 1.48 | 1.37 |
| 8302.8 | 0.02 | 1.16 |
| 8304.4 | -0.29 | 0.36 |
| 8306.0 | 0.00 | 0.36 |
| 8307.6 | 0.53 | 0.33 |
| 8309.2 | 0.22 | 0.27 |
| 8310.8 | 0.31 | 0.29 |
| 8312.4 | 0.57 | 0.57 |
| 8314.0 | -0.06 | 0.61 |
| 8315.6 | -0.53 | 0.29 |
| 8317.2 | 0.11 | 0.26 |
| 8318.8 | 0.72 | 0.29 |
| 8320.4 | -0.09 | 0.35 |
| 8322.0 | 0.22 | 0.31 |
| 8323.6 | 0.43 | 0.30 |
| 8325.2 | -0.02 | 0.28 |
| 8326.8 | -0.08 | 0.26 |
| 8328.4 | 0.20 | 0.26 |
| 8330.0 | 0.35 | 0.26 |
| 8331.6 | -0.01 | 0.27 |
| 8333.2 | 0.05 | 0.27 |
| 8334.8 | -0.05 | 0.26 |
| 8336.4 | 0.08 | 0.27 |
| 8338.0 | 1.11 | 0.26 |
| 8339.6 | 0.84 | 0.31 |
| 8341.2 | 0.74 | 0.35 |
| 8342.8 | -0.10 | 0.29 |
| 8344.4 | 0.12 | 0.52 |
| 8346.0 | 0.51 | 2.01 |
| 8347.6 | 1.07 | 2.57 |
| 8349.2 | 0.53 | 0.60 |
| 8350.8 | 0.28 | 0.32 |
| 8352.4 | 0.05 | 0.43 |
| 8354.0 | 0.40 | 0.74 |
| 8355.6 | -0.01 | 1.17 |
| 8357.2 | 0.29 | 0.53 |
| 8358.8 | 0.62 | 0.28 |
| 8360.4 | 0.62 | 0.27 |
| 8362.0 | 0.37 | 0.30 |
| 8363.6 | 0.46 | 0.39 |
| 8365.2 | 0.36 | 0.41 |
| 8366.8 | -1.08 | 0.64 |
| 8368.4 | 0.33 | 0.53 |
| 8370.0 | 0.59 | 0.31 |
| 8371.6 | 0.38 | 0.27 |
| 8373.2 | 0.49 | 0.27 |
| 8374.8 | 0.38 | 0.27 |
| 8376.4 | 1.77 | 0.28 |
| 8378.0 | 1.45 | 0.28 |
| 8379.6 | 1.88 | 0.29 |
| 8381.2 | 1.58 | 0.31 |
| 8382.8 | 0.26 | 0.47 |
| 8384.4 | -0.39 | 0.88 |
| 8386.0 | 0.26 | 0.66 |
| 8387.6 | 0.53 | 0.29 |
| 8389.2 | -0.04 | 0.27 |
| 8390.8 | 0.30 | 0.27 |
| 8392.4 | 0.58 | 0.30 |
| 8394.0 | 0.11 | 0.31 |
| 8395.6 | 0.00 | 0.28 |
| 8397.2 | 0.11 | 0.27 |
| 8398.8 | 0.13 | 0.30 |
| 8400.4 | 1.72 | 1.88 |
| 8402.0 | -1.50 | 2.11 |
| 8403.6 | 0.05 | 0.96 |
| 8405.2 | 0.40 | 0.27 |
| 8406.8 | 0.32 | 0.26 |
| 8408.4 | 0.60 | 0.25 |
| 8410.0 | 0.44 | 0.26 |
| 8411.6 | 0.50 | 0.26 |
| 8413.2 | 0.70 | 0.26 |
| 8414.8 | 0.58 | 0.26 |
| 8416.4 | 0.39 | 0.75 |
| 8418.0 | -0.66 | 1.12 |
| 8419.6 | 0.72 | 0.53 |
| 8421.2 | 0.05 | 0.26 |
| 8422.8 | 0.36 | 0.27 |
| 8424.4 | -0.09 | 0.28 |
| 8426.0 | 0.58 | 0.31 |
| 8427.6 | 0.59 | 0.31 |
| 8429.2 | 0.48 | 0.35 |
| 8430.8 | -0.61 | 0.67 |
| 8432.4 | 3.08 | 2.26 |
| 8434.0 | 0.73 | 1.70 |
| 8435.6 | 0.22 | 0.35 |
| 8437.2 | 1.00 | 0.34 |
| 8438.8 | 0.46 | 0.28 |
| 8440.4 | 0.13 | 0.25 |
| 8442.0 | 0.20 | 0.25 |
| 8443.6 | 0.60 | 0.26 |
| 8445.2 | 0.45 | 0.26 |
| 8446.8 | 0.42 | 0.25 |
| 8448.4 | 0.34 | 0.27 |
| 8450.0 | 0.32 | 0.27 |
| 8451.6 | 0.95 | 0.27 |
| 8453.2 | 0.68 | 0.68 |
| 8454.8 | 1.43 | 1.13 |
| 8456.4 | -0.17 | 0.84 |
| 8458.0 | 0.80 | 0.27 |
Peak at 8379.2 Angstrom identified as H-beta 4861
